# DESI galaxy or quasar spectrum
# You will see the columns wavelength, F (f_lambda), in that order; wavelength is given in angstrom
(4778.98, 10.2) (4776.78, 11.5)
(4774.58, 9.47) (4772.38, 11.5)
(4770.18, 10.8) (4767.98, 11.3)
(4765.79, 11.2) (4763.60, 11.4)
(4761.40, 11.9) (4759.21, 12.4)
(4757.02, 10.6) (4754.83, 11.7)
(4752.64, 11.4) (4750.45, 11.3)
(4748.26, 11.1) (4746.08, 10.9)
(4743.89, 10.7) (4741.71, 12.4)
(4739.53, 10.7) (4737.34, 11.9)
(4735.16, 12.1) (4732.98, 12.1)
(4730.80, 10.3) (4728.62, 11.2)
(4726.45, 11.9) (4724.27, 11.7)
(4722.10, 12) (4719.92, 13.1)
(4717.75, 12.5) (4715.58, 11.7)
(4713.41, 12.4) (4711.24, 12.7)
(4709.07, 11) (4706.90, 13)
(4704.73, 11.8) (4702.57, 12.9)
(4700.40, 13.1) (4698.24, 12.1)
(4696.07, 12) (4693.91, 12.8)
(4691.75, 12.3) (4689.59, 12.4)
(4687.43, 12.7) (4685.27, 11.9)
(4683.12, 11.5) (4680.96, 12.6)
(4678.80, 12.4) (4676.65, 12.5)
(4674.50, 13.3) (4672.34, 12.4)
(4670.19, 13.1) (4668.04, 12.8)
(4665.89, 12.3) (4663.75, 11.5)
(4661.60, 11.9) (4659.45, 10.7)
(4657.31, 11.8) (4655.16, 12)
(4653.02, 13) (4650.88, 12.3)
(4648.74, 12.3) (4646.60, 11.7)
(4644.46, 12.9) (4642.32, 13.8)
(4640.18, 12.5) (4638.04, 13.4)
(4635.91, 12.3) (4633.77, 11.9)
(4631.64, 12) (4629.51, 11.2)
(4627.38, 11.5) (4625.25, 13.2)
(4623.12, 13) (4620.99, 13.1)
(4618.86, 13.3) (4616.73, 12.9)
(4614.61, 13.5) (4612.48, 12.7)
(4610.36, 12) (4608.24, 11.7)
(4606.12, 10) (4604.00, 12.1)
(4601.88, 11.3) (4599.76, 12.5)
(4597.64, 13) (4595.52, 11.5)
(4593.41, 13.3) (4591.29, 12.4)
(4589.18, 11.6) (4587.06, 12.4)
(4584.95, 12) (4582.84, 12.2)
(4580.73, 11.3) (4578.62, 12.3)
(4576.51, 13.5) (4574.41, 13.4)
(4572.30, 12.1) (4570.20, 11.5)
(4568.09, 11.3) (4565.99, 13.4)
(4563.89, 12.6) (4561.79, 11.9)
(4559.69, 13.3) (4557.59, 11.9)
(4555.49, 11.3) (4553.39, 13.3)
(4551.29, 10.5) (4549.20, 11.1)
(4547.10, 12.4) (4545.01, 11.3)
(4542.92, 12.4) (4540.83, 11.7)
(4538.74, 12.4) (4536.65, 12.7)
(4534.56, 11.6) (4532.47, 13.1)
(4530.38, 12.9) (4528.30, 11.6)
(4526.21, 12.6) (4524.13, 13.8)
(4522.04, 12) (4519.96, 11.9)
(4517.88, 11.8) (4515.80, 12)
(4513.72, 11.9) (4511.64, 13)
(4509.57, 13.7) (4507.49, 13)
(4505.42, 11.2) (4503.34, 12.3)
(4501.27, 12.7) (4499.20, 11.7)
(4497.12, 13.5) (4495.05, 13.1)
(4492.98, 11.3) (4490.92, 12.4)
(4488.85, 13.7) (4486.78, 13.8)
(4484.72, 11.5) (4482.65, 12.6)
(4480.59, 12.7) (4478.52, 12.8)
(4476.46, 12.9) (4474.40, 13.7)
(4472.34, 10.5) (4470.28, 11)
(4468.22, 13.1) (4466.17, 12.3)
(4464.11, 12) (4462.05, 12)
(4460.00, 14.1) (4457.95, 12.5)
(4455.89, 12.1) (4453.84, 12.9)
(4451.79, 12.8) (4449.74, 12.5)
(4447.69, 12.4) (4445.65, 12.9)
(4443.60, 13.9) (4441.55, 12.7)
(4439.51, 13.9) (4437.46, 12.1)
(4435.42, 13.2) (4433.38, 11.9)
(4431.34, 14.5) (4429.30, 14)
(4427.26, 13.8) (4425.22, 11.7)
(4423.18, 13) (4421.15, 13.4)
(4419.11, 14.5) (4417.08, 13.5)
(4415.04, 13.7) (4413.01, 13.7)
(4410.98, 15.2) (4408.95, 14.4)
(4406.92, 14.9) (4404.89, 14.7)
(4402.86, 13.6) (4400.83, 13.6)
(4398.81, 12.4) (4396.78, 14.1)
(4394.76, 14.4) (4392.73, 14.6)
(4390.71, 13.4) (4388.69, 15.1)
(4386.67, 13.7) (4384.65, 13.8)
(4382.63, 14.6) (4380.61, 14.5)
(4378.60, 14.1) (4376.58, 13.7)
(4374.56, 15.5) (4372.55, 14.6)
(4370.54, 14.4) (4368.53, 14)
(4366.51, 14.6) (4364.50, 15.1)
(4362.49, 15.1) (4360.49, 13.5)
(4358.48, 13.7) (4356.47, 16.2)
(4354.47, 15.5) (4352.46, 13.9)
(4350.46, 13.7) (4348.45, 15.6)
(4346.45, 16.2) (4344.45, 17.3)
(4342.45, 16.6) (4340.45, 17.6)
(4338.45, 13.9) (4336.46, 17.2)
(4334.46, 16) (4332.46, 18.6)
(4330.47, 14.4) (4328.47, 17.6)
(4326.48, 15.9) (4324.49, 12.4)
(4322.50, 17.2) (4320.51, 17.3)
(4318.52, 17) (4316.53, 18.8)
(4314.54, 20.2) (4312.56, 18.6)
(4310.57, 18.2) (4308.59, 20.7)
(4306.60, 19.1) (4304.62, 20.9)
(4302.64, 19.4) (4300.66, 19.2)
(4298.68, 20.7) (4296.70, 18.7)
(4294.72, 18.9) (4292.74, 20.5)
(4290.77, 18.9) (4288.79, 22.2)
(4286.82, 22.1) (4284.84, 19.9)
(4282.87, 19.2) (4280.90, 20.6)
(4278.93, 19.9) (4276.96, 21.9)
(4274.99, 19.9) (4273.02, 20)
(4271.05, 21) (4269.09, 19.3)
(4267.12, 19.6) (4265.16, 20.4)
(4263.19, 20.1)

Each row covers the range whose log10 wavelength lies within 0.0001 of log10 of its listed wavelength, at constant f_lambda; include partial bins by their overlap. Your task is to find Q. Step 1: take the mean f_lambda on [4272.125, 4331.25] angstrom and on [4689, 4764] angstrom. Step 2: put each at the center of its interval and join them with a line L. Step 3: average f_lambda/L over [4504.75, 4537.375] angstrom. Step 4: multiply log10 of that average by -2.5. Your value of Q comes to 0.227 mag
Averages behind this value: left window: 19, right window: 11.9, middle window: 12.4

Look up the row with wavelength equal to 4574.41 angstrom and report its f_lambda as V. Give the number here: 13.4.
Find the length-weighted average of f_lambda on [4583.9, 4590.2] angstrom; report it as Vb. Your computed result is 12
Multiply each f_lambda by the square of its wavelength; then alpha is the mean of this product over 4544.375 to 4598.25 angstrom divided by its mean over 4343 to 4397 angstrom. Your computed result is 0.91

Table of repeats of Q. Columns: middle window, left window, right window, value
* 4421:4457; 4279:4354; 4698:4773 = 0.24 mag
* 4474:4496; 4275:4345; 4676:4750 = 0.23 mag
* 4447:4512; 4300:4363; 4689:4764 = 0.19 mag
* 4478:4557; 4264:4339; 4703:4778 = 0.23 mag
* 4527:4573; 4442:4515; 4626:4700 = 0.03 mag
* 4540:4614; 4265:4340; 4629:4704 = 0.15 mag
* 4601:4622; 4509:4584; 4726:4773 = -0.03 mag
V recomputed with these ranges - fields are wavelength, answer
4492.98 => 11.3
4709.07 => 11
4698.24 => 12.1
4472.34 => 10.5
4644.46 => 12.9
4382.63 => 14.6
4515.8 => 12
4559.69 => 13.3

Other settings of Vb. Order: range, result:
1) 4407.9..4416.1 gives 14.2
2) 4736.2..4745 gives 11.4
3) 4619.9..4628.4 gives 12.7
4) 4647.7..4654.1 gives 12.5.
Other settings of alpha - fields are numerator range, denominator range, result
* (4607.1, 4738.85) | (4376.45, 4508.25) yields 1.03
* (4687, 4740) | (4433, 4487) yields 1.07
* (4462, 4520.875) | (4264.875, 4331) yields 0.71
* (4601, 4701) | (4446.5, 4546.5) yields 1.06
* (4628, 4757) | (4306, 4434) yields 0.92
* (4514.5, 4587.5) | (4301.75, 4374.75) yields 0.82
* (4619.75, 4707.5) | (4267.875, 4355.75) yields 0.80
